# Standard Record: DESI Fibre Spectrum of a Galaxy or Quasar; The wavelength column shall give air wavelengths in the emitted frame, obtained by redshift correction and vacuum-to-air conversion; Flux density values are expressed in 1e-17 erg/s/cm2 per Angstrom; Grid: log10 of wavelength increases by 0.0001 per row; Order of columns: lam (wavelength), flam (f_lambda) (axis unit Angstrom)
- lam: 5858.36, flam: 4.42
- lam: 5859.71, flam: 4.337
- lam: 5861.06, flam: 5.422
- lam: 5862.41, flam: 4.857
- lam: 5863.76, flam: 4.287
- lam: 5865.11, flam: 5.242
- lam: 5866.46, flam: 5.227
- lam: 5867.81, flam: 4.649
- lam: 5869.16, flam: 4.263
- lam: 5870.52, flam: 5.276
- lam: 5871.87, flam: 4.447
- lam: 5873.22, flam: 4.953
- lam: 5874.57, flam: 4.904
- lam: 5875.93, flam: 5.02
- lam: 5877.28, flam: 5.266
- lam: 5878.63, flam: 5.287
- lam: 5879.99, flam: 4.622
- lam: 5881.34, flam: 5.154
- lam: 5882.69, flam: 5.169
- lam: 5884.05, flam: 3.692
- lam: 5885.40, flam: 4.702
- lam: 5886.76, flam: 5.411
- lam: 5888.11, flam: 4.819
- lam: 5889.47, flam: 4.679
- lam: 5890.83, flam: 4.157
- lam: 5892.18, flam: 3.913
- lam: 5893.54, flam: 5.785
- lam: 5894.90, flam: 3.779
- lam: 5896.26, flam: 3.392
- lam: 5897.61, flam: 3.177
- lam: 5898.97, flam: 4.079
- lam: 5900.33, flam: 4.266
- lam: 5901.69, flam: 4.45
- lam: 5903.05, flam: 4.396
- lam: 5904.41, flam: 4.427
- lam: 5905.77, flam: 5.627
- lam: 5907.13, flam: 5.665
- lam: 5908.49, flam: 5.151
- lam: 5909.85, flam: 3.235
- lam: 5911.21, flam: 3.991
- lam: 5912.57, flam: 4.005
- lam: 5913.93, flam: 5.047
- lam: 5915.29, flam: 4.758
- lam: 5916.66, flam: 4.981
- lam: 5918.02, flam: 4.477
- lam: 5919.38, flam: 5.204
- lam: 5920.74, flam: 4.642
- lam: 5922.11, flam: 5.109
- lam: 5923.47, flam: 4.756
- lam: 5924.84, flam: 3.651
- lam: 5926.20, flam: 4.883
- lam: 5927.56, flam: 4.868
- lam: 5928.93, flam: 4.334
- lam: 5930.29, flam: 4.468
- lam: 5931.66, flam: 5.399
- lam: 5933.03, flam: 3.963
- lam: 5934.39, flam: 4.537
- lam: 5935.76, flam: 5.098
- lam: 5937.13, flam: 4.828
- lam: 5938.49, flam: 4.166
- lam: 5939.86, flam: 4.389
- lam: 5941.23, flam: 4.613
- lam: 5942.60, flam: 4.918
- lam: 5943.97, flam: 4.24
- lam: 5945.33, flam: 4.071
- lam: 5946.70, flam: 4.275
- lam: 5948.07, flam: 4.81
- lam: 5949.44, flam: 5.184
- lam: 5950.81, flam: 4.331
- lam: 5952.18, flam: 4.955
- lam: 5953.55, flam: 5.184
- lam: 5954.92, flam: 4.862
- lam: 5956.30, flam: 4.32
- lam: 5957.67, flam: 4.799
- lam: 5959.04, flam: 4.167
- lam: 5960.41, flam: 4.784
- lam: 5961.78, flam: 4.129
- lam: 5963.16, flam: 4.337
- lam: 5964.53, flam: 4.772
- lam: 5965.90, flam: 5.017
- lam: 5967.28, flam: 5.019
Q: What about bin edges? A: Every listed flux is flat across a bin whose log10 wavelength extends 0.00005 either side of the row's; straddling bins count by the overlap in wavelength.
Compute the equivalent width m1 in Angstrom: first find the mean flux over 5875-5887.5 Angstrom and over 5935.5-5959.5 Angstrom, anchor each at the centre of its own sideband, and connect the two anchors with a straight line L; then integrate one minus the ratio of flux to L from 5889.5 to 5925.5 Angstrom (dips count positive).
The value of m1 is 2.5 Angstrom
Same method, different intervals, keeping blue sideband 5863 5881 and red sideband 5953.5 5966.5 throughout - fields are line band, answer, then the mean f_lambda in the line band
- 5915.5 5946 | 0.5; 4.62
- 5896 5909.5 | 0.9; 4.47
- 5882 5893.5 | 0.5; 4.64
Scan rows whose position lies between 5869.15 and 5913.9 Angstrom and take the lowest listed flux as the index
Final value 3.177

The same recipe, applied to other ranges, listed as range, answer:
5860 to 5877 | 4.263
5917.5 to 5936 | 3.651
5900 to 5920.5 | 3.235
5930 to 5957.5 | 3.963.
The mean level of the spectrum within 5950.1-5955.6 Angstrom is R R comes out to 4.84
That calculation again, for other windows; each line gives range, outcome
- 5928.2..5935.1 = 4.54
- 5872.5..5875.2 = 4.93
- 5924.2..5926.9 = 4.3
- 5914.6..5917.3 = 4.86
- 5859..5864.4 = 4.73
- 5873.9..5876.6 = 4.95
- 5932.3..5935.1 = 4.27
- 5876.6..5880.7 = 5.06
